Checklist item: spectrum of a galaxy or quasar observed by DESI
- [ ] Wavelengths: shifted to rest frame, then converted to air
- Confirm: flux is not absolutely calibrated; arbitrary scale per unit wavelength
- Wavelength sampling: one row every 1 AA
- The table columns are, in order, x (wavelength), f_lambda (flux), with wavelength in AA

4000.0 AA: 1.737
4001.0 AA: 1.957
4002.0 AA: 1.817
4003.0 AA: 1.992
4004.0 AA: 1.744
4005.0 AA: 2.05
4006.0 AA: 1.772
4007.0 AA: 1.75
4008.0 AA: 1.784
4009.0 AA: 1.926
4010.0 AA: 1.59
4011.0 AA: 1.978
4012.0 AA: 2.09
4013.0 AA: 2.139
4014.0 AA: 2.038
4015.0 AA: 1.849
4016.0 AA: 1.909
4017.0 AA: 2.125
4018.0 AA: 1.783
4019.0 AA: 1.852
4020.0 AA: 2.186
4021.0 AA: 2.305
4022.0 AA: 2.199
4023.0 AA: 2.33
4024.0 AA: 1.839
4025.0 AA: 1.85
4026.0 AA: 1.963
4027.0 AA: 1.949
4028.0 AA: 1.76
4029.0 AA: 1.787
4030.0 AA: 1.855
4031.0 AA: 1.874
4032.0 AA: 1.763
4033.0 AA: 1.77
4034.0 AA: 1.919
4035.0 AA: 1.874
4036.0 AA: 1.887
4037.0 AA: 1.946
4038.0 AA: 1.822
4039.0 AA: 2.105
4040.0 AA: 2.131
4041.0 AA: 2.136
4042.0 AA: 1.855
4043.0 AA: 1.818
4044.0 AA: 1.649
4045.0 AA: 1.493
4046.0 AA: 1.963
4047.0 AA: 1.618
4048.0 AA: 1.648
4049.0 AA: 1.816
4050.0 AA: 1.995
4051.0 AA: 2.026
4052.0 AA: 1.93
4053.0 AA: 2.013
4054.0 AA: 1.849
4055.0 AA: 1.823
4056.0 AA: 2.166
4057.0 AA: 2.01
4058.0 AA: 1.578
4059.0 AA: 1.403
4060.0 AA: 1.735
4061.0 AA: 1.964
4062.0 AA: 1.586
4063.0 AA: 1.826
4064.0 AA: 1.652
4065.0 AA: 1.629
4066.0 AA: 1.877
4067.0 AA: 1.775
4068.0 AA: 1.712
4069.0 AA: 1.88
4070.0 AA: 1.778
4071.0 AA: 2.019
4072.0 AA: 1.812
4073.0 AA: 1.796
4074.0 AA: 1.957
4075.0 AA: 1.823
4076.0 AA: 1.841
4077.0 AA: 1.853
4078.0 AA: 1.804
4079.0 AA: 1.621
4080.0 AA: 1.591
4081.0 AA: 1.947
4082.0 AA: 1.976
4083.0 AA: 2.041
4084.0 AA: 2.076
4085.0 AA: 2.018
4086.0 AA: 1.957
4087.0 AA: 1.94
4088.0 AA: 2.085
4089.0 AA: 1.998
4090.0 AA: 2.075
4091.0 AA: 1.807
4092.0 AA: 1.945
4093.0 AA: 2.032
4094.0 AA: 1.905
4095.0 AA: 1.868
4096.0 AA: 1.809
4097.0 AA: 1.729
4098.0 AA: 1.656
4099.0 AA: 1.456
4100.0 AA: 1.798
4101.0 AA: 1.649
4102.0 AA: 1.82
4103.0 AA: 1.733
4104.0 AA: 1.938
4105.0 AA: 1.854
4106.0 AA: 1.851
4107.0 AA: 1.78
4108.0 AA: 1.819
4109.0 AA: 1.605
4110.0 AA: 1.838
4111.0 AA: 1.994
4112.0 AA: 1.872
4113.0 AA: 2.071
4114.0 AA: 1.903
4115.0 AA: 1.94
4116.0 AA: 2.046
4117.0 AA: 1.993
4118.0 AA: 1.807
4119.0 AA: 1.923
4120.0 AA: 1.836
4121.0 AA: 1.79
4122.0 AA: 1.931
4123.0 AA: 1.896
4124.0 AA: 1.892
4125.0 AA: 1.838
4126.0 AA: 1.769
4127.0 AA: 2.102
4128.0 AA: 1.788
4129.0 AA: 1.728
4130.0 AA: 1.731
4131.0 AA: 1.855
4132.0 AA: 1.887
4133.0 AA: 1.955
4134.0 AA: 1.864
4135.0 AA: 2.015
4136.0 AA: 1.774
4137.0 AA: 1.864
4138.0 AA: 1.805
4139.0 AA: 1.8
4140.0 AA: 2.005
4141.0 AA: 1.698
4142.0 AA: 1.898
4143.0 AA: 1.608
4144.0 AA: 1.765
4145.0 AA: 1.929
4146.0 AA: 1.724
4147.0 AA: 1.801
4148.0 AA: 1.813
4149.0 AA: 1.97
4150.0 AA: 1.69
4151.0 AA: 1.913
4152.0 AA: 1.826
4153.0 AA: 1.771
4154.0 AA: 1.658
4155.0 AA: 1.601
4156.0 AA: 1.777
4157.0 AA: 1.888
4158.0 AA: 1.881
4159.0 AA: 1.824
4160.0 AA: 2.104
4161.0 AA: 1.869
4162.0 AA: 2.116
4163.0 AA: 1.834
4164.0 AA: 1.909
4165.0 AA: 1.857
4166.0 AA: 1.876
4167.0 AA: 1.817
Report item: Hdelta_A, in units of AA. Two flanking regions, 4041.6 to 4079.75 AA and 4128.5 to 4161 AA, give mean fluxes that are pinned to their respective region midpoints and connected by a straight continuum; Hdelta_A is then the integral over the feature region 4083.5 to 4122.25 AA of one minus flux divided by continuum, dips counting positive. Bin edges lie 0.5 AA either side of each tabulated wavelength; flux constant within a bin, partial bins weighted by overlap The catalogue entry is -1.3 AA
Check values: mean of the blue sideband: 1.8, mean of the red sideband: 1.83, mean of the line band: 1.88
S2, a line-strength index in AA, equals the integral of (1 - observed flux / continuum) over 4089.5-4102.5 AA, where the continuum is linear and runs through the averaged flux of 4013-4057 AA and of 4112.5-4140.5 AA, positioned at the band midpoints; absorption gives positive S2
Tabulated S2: 0.6 AA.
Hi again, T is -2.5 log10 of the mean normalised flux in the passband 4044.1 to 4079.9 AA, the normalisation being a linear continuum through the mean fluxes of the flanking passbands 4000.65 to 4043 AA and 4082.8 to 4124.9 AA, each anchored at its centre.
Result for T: 0.06 mag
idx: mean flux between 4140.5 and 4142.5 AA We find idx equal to 1.8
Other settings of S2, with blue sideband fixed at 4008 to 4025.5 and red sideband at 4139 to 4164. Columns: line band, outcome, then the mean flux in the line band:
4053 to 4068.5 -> 1.3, 1.78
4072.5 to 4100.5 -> 0.6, 1.87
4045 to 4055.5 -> 0.6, 1.85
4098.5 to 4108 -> 0.6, 1.77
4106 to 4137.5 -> -0.1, 1.87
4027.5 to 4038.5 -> 0.7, 1.84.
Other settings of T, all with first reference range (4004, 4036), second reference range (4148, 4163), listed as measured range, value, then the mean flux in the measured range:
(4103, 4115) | 0.007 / 1.86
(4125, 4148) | 0.014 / 1.83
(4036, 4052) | 0.024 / 1.87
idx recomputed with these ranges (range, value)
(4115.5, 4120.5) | 1.92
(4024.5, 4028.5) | 1.88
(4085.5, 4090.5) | 2.01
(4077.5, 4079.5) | 1.71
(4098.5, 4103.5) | 1.69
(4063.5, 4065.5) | 1.64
